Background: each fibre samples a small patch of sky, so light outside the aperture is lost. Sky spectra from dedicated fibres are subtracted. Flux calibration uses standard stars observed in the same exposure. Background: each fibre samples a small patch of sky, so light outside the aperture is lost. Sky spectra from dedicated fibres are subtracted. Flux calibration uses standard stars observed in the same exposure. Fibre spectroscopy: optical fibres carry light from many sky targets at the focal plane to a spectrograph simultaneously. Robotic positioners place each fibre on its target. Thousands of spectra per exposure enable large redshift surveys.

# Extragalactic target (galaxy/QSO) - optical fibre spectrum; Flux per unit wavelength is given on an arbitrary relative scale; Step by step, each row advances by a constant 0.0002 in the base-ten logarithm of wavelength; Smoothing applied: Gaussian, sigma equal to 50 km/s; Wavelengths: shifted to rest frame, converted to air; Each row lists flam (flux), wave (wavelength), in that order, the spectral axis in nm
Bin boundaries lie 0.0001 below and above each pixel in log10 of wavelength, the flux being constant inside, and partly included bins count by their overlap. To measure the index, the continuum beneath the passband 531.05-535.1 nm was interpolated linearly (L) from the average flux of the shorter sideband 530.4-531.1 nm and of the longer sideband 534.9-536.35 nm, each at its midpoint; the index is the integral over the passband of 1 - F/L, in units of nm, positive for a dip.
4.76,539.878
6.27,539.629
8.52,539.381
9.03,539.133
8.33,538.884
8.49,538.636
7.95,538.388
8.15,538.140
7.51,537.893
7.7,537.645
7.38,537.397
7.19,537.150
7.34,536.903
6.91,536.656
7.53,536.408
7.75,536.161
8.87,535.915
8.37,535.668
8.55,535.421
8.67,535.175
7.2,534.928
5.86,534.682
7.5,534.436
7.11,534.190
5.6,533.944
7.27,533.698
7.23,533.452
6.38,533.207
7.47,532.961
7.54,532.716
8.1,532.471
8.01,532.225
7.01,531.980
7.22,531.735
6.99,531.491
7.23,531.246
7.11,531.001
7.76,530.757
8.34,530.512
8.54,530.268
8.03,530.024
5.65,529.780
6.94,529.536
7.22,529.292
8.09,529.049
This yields 0.44 nm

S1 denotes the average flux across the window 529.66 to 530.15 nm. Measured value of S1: 6.86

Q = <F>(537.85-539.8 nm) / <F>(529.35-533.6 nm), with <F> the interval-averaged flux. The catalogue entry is 1.08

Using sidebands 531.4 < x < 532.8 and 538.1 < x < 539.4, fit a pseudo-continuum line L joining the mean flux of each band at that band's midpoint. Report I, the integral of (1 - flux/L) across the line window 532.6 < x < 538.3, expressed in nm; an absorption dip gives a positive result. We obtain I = 0.369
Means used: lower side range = 7.49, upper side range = 8.42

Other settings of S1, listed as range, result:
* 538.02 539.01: 8.22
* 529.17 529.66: 7.08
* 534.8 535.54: 8.12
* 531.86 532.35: 7.5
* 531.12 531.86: 7.15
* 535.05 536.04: 8.61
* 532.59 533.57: 7.16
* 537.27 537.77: 7.53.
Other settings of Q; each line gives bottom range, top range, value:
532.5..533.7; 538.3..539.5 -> 1.17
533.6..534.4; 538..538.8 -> 1.22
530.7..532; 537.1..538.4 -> 1.06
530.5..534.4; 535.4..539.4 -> 1.10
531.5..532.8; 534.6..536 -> 1.06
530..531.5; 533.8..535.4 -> 0.92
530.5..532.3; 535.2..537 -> 1.08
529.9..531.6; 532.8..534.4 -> 0.89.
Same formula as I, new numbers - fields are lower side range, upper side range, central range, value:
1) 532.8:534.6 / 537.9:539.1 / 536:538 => 0.09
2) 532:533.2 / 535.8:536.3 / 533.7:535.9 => 0.17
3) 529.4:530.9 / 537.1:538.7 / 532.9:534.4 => 0.15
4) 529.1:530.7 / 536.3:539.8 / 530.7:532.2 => 0.06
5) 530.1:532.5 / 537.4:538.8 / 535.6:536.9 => 0.00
